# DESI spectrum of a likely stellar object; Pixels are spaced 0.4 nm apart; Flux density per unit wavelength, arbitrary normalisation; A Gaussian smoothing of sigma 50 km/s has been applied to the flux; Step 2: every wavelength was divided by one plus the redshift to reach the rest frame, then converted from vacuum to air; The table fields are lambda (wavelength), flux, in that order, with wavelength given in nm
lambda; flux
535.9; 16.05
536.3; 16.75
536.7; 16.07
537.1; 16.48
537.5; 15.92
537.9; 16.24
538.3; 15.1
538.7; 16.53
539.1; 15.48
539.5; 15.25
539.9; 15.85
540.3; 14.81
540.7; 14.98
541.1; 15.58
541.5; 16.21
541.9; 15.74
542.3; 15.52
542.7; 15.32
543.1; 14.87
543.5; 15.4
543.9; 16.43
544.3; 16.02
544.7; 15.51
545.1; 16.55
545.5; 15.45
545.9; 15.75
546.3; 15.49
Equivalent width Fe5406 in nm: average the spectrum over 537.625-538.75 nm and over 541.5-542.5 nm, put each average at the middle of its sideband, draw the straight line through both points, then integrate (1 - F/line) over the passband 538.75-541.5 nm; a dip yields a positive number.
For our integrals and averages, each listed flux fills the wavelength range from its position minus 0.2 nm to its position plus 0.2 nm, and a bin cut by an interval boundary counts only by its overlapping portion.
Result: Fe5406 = 0.06 nm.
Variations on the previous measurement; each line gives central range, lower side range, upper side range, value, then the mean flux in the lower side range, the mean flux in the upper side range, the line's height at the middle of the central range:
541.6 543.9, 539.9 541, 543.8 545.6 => 0.01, 15.1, 16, 15.6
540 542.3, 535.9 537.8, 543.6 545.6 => 0.09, 16.3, 16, 16.1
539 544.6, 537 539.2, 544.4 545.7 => 0.13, 16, 15.9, 15.9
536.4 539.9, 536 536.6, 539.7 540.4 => 0.01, 16.5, 15.4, 16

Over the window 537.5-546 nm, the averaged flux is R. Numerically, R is 15.7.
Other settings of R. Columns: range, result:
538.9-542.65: 15.5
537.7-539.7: 15.7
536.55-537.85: 16.2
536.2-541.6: 15.8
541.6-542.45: 15.7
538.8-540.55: 15.4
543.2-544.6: 15.8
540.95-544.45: 15.7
